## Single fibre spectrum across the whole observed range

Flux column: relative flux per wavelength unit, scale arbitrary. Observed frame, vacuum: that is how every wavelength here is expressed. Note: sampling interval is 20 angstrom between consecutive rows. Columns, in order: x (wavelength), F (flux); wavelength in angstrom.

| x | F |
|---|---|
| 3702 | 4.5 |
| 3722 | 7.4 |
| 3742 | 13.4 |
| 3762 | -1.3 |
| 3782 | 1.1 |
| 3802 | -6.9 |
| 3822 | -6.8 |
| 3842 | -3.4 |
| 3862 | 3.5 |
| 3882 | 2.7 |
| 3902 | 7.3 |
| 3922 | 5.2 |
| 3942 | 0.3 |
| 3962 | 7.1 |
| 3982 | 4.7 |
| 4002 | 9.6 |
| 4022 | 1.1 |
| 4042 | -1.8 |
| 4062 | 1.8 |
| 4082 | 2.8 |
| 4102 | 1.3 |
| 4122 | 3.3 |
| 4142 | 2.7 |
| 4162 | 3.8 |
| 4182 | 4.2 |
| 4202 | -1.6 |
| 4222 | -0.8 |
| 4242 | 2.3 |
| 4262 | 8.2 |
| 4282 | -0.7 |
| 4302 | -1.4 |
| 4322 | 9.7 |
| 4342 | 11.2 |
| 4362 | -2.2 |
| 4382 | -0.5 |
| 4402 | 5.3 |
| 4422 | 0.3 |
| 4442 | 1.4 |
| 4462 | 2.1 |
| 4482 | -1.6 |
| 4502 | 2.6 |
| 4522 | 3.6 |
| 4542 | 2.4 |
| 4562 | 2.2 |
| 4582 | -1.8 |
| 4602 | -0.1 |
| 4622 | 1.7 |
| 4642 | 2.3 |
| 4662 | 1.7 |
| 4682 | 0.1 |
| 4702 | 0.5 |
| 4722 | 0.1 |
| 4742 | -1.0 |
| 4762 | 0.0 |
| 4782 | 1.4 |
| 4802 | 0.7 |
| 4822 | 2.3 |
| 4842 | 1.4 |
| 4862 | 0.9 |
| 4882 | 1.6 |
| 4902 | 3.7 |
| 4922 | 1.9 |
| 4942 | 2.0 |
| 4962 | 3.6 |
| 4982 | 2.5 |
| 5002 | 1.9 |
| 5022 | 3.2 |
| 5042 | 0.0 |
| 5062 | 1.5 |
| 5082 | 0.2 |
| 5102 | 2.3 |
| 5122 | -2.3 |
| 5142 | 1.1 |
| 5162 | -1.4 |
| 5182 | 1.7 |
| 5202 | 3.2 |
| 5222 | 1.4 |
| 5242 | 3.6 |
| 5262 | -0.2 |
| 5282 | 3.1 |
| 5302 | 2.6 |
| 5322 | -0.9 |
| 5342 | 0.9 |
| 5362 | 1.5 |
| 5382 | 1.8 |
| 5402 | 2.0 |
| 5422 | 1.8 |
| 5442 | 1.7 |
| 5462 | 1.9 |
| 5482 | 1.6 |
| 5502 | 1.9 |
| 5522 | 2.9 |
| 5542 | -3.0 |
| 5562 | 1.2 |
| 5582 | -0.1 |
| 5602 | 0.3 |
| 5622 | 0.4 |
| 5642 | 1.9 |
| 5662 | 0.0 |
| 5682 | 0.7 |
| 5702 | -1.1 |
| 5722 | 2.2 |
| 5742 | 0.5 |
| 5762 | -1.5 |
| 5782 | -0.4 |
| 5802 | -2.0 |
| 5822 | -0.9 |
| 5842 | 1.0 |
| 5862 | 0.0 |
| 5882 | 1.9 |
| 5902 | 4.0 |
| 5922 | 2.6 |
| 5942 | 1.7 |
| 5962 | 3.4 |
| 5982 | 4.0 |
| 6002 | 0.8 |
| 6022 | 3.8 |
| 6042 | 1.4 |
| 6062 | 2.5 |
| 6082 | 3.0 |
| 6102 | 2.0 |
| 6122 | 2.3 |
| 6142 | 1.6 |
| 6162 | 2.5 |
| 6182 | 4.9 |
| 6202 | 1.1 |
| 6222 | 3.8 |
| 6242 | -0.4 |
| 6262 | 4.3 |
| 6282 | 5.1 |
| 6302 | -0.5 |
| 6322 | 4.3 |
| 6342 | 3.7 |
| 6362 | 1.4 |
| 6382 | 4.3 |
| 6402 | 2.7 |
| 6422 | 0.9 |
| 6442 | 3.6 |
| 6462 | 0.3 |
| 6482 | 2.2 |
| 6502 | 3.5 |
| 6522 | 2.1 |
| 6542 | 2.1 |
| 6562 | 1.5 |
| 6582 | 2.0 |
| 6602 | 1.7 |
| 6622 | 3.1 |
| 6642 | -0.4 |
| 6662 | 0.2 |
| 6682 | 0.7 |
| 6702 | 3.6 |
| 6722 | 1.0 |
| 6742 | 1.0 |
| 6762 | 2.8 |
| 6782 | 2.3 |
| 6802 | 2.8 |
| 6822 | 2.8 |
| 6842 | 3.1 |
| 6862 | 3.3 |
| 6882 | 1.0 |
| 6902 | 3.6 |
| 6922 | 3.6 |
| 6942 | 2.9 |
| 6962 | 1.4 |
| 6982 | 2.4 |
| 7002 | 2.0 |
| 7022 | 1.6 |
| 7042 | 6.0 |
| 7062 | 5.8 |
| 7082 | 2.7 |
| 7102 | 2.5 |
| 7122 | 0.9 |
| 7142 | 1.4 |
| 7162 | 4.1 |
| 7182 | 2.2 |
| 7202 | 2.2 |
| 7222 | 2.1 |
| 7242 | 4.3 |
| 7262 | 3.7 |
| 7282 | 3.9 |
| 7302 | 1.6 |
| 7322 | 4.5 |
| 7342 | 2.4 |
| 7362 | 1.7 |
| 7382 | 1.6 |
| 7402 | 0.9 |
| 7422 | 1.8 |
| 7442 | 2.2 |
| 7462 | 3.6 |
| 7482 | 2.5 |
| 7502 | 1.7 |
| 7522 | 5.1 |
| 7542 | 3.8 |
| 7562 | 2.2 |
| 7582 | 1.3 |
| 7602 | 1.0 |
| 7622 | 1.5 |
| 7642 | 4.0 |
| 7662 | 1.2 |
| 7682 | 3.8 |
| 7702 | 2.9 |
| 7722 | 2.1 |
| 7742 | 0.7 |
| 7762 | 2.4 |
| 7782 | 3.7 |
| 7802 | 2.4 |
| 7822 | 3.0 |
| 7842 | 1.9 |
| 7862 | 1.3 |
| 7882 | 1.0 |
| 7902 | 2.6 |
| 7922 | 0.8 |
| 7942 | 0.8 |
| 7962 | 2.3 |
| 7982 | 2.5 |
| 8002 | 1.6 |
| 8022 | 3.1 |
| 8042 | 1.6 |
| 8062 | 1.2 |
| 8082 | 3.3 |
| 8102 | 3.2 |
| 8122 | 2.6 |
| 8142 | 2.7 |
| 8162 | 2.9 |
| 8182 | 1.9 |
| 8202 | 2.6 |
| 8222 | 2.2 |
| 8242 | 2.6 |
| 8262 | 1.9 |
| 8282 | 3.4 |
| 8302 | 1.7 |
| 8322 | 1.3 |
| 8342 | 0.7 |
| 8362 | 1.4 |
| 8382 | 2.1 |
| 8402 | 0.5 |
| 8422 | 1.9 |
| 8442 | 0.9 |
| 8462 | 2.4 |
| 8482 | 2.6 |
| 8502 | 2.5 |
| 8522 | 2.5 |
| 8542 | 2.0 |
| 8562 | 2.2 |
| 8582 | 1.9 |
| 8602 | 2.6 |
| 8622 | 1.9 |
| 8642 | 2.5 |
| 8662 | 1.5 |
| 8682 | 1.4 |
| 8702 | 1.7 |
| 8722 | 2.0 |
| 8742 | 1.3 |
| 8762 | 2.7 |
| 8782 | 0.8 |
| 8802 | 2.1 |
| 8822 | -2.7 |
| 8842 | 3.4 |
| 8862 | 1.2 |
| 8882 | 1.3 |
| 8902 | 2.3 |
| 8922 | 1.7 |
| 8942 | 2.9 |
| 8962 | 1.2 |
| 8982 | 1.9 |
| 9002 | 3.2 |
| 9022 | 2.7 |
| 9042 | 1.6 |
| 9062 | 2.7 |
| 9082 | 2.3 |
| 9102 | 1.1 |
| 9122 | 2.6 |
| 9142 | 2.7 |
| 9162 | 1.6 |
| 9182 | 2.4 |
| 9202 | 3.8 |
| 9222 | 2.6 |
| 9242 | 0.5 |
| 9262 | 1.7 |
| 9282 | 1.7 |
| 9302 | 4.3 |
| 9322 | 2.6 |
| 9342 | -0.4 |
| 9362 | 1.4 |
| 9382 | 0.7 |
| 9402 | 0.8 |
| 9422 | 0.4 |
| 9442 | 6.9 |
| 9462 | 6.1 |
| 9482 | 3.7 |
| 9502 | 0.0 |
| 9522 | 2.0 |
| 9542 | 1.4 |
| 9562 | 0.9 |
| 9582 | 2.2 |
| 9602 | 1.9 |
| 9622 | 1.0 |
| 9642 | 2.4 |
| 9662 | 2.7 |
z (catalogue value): 0.89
